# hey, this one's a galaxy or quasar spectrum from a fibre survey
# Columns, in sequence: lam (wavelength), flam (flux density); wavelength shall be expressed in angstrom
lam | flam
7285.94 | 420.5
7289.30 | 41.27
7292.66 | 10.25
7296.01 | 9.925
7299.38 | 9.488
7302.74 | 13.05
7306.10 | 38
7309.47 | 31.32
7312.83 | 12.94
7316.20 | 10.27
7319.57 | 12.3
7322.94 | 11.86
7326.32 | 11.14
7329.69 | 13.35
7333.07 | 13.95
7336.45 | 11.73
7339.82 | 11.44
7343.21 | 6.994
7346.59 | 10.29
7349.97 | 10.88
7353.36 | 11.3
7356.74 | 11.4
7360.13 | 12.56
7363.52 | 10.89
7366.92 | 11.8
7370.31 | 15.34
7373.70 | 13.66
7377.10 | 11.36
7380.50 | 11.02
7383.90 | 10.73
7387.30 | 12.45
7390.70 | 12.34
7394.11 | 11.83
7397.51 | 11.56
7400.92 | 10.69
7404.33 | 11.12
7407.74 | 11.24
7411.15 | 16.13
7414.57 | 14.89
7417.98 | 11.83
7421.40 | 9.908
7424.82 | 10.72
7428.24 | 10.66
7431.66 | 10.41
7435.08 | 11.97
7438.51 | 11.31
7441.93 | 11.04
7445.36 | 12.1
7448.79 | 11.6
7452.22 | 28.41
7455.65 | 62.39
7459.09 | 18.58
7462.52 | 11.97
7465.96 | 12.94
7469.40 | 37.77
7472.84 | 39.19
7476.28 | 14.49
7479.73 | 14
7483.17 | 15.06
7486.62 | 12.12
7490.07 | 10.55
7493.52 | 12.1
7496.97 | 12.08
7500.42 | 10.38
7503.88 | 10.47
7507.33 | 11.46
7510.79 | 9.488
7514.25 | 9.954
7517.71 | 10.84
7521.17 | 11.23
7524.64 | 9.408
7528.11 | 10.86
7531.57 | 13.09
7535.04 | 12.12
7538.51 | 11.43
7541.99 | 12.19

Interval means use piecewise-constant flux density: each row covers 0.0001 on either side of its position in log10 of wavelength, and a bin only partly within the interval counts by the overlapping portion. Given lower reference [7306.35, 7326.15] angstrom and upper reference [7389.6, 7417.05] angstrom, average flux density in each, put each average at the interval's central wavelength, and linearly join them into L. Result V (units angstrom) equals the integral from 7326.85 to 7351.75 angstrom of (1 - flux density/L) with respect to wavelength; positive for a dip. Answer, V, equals 7.2 angstrom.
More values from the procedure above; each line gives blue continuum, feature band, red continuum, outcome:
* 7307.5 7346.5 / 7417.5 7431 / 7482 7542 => 1.8 angstrom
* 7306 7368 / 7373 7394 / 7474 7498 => 2.4 angstrom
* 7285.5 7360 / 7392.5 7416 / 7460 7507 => 9.7 angstrom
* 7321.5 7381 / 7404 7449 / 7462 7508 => 7.7 angstrom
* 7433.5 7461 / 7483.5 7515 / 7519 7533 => 7.1 angstrom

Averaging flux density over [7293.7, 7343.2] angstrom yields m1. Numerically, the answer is 14.7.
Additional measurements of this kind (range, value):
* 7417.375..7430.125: 10.7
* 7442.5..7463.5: 23.9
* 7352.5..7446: 11.9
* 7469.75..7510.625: 15.3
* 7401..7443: 11.7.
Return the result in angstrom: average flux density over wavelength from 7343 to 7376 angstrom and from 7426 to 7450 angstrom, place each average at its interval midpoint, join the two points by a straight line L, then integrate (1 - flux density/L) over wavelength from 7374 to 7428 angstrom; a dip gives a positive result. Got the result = -1.8 angstrom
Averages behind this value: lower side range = 11.7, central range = 11.9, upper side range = 11.3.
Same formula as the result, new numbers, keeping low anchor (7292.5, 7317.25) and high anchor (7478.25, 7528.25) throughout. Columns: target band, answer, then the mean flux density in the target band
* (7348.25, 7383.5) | 8.2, 12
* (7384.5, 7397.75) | 2.5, 12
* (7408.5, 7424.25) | 1.3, 12.9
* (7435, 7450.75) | 1.6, 11.8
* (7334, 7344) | 3.5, 10.6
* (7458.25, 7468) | -1.8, 14.9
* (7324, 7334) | 2.4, 12.7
